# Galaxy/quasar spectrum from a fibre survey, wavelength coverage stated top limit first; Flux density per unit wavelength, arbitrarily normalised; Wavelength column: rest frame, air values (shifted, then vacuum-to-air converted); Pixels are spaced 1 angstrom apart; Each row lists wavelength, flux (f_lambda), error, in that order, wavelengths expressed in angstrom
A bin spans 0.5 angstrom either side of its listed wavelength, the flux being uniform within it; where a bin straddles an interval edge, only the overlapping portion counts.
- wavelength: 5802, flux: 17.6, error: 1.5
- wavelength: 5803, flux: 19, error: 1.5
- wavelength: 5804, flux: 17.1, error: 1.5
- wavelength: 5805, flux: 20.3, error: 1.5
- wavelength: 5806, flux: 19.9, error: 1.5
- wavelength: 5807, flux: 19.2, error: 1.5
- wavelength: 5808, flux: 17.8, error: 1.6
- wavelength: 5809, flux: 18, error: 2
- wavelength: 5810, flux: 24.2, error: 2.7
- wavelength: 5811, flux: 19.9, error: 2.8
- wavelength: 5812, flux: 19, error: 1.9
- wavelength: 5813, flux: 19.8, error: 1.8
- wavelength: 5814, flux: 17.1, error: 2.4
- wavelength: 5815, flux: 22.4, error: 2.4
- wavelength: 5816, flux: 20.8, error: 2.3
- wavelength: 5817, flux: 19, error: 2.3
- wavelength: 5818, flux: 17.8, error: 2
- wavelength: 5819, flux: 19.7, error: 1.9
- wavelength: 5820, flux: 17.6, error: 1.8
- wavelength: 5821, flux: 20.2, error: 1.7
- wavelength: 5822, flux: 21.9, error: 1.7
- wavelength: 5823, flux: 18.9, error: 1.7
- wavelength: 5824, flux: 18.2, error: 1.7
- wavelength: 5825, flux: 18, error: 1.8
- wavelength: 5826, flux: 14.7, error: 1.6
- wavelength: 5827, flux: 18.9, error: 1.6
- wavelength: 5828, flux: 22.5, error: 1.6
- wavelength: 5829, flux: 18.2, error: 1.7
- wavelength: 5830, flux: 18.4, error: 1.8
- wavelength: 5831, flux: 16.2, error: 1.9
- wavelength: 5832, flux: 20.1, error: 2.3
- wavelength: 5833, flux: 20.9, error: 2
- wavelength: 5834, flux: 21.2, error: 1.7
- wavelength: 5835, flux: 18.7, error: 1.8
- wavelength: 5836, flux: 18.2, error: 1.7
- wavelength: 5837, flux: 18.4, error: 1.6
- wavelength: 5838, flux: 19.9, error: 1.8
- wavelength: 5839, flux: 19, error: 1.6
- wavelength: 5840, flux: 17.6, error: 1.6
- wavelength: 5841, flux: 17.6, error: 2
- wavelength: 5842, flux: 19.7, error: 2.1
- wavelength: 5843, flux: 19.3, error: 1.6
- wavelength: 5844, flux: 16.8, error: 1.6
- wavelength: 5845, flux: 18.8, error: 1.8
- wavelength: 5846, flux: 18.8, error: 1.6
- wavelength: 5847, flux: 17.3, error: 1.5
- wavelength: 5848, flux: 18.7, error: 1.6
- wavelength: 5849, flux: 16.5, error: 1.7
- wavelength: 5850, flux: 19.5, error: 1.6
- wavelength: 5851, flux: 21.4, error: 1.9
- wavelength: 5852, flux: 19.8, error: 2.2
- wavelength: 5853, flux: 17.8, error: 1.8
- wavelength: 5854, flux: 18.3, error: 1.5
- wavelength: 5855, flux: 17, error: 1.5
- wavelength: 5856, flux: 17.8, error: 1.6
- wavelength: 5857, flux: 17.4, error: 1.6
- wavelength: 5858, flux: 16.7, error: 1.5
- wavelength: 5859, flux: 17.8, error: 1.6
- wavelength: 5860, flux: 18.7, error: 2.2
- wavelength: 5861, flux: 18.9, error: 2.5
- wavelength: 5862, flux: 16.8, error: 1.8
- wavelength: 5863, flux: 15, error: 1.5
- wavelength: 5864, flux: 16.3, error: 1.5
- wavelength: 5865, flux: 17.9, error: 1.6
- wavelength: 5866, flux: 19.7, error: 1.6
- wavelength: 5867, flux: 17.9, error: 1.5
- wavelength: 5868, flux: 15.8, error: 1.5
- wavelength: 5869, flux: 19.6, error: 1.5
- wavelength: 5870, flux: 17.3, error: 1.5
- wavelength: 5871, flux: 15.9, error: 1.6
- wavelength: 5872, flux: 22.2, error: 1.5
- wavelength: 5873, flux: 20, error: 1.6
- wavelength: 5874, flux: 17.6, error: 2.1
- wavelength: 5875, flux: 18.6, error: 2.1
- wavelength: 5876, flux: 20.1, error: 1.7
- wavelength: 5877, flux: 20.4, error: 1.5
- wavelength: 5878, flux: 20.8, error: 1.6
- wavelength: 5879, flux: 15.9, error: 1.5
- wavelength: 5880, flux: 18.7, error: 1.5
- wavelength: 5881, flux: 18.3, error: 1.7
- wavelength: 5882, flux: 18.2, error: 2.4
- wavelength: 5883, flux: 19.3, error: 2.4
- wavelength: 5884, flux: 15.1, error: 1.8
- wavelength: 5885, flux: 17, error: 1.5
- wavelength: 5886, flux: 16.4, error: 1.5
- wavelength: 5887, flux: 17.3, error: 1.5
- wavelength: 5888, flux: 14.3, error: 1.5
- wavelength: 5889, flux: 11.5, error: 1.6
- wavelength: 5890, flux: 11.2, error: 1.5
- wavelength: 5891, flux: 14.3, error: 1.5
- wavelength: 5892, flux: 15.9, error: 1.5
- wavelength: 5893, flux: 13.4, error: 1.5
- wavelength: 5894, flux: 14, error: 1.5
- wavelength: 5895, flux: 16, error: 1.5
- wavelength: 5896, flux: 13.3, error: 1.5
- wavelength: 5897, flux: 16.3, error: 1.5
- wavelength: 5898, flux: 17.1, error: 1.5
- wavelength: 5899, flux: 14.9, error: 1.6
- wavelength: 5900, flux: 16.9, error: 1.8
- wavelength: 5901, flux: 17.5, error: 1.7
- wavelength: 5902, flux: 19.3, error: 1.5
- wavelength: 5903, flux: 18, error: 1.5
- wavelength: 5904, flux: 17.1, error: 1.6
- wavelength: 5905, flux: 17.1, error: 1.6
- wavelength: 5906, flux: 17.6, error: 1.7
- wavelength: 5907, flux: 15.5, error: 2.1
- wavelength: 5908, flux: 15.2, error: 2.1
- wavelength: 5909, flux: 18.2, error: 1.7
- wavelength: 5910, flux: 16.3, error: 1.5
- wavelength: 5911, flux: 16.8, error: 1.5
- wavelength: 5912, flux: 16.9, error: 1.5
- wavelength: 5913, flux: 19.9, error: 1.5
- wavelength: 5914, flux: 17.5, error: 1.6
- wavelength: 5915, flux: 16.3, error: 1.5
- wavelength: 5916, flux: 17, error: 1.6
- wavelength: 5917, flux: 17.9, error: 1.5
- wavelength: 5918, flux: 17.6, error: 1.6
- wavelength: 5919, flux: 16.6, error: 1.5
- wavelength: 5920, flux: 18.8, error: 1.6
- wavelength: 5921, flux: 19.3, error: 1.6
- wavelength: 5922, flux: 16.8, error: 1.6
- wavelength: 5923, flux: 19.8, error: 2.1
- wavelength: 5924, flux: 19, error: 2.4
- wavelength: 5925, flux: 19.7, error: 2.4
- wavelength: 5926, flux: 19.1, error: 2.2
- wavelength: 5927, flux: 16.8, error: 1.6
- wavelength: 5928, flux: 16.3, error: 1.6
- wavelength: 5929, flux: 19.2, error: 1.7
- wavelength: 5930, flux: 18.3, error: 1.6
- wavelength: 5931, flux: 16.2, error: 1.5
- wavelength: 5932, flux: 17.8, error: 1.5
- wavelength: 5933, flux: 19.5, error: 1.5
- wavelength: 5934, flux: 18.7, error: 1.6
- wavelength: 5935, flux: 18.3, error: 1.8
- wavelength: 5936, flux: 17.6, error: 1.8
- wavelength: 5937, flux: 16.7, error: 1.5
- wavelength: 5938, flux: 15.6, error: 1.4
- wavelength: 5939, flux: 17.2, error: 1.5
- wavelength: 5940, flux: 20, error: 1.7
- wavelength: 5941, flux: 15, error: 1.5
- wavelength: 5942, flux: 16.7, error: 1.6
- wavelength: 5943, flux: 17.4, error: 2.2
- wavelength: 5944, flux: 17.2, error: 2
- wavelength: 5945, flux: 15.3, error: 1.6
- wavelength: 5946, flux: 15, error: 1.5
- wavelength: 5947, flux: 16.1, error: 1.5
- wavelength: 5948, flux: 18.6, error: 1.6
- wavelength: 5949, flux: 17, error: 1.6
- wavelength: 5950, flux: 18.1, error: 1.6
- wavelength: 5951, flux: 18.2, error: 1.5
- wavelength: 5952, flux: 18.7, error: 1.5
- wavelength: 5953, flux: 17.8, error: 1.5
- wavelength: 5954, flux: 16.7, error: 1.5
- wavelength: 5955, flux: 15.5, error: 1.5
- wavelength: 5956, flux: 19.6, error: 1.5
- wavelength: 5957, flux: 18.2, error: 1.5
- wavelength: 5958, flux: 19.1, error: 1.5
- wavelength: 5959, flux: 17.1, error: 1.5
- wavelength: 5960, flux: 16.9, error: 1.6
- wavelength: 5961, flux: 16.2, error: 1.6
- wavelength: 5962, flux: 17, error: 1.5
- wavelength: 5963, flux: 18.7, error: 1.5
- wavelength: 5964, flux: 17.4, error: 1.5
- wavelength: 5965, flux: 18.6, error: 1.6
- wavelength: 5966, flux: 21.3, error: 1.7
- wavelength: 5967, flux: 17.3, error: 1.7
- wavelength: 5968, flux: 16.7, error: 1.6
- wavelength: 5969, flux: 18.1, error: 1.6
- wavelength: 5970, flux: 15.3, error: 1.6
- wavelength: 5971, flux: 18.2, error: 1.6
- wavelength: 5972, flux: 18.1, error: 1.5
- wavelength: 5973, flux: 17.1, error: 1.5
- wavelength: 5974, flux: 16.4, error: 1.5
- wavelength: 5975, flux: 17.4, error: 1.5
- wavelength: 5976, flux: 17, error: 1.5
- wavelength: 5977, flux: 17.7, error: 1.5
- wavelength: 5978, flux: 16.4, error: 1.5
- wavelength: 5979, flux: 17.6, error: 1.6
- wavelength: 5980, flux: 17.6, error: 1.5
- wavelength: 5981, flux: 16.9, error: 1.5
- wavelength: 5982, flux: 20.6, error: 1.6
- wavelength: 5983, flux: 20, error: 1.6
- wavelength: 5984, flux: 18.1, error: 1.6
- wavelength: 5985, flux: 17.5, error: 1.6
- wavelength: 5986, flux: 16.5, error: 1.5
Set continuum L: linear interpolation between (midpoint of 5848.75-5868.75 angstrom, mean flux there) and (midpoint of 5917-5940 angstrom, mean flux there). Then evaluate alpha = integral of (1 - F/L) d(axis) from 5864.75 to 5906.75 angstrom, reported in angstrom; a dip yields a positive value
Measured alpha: 2.11 angstrom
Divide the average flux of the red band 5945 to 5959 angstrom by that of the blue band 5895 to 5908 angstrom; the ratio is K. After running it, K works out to 1.05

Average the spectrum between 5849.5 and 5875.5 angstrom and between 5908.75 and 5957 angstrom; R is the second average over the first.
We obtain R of 0.97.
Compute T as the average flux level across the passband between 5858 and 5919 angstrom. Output 17.1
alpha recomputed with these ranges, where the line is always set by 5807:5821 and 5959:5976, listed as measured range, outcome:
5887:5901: 2.81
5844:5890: 2.45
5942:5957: 0.42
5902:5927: 0.70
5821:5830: 0.18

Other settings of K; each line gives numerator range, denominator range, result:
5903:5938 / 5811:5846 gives 0.93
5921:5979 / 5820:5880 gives 0.95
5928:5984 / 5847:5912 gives 1.02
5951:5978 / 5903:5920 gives 1.03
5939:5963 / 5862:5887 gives 0.96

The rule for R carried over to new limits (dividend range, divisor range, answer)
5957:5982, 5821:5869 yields 0.95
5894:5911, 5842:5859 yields 0.91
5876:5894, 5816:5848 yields 0.87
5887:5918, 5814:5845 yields 0.85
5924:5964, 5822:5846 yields 0.93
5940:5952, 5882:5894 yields 1.12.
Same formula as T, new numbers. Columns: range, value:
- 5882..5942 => 16.9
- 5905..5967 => 17.6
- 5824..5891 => 18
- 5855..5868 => 17.5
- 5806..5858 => 18.9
